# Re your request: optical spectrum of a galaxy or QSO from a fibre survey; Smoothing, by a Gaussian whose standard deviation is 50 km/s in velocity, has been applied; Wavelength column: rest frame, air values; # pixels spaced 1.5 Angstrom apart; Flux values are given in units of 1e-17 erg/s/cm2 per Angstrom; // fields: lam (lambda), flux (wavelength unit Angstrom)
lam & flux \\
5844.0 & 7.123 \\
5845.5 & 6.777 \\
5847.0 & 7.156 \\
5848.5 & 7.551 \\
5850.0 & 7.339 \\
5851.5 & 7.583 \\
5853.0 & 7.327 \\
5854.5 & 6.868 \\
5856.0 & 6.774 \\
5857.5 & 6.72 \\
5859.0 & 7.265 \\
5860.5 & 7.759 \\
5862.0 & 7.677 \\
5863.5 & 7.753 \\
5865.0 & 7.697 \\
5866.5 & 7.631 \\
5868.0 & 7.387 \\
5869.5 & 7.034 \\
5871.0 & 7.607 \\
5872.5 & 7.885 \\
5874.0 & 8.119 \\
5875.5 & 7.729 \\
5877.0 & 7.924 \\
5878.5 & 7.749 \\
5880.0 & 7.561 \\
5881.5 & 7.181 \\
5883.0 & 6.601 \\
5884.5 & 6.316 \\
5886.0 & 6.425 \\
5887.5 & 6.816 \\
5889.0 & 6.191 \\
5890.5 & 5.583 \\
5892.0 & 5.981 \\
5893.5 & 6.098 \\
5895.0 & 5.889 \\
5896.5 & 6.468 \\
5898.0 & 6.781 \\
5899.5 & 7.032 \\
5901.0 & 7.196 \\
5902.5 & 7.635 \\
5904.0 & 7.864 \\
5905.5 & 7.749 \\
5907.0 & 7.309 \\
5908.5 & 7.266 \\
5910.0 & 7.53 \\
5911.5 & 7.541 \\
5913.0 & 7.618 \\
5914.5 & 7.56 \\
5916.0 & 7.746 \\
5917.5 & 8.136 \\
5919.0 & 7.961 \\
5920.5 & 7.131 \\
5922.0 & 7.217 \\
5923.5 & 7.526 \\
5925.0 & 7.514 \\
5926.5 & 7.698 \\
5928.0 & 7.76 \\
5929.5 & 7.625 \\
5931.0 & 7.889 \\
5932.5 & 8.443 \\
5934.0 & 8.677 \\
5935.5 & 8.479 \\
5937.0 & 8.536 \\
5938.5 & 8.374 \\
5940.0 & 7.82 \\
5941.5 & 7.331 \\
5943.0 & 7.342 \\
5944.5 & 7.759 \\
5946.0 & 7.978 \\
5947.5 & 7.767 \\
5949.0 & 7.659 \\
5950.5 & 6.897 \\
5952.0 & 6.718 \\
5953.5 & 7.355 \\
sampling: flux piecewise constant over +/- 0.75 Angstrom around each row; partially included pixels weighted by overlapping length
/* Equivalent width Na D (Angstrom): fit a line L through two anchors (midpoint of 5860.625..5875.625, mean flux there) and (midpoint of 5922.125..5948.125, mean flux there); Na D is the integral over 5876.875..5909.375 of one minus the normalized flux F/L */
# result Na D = 3.7 Angstrom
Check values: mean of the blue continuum 7.65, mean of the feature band 6.87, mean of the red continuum 7.9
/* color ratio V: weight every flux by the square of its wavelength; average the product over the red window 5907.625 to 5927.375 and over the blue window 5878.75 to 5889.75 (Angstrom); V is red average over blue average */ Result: 1.1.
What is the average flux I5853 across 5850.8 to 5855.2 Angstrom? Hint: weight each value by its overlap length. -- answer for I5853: 7.26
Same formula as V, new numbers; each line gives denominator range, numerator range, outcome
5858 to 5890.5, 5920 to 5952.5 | 1.08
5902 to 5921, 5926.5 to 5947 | 1.06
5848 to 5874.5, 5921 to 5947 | 1.09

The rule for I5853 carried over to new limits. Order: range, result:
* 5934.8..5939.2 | 8.46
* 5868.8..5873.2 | 7.51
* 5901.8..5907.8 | 7.64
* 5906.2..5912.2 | 7.41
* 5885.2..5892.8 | 6.2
